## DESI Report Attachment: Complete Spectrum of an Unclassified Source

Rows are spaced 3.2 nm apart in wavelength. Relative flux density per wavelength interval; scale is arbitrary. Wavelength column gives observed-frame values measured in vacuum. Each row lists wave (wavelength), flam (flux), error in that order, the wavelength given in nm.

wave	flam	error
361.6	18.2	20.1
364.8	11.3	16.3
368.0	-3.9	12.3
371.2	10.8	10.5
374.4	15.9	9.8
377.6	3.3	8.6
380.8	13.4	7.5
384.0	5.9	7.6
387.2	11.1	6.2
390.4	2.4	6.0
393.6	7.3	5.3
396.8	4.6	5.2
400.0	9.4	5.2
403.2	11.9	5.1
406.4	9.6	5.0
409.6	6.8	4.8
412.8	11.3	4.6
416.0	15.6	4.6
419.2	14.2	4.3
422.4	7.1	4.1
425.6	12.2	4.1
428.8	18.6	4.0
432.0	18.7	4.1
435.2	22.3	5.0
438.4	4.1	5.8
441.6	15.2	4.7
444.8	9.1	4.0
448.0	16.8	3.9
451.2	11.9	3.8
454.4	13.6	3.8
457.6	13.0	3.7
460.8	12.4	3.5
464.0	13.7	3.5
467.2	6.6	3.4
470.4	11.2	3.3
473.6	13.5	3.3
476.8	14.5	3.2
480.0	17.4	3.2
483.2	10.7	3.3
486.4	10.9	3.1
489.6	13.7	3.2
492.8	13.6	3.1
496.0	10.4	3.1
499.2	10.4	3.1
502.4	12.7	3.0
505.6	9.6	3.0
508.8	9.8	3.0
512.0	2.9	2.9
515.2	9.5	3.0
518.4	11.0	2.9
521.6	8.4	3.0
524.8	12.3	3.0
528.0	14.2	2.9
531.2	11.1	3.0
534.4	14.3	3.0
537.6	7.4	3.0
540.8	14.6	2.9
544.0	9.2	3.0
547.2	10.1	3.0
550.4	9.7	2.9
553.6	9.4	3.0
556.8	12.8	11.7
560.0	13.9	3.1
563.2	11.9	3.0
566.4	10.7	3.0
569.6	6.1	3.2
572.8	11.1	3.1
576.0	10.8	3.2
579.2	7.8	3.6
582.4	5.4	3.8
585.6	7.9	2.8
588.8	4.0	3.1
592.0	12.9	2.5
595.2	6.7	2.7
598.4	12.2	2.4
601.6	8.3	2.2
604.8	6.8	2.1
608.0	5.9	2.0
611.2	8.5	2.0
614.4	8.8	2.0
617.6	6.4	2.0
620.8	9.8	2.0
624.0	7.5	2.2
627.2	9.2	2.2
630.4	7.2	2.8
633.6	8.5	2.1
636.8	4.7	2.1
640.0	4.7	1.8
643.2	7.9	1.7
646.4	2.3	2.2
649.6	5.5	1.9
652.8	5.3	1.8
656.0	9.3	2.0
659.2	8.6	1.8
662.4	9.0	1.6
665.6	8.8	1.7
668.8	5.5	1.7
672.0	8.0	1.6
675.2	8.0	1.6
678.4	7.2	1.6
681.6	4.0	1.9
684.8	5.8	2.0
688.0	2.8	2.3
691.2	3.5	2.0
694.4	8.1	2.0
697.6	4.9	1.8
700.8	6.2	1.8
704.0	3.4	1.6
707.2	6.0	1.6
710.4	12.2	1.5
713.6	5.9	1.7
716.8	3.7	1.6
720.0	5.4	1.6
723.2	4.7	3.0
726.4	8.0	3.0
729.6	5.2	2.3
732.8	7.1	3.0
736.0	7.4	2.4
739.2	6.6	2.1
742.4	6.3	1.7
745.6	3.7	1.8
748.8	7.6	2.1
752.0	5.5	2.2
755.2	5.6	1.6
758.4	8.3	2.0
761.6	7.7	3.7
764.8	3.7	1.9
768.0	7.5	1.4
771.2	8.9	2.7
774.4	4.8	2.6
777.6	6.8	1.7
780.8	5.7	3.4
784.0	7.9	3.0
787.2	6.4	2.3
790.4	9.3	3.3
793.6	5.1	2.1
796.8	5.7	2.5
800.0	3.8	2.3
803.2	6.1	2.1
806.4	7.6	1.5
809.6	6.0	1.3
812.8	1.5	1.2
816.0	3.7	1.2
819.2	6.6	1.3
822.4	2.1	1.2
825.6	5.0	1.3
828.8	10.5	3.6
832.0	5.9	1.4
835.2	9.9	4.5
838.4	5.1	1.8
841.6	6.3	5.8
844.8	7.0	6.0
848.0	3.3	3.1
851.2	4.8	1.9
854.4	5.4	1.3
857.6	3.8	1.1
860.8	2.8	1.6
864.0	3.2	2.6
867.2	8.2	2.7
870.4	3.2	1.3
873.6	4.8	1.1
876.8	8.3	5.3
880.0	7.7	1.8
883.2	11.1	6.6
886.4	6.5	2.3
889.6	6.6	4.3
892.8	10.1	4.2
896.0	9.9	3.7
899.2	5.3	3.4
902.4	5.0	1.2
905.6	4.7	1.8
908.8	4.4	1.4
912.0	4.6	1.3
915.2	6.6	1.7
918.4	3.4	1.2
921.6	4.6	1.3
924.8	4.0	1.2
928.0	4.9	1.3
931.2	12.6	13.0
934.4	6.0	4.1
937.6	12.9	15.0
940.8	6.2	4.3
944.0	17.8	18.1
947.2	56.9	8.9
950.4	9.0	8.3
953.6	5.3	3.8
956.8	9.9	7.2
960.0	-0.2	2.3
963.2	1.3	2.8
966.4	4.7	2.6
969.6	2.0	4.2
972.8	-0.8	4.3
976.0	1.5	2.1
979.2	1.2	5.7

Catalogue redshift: 0.08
